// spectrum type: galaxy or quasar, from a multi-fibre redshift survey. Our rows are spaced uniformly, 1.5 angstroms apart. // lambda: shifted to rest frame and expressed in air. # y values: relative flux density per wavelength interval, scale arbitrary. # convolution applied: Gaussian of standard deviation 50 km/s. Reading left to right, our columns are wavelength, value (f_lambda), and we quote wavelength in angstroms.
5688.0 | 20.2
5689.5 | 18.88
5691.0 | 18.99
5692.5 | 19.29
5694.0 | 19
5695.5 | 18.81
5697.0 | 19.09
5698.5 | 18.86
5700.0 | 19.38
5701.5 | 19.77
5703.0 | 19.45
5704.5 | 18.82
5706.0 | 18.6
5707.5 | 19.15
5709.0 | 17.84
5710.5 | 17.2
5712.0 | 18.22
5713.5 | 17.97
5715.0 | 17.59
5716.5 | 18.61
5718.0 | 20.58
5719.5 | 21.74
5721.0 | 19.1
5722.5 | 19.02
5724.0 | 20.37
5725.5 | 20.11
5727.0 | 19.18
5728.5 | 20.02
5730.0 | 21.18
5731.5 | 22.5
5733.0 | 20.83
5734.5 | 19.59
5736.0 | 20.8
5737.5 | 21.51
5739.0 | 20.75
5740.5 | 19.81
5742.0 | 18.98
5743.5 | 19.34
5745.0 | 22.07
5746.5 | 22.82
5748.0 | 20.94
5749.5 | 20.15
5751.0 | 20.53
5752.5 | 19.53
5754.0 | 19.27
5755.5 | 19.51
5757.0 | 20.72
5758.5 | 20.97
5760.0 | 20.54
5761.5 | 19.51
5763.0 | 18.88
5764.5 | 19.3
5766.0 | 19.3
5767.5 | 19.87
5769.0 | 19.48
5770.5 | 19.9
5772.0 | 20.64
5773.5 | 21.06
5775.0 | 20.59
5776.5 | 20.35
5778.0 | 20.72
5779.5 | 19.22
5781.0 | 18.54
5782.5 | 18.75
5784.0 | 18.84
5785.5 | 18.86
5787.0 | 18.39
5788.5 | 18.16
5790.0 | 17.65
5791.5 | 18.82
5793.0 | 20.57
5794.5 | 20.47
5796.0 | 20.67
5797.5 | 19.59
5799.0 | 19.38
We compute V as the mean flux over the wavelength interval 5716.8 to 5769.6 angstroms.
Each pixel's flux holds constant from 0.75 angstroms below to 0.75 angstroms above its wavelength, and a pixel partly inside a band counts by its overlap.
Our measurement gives 20.2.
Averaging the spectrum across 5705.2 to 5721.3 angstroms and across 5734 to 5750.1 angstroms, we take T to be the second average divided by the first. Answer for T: 1.10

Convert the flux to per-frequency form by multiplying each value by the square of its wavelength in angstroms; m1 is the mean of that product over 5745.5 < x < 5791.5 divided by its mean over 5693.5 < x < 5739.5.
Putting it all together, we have 1.0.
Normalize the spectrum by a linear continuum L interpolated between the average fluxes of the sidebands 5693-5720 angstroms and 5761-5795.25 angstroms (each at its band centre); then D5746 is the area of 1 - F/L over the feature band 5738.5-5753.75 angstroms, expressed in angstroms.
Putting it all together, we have -1.0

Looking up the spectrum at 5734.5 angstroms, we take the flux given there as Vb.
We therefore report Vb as 19.59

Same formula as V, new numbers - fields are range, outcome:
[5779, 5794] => 18.8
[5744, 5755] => 20.7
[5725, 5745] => 20.4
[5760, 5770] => 19.5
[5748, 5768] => 19.9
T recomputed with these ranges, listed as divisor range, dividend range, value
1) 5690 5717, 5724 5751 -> 1.10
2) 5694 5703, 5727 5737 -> 1.08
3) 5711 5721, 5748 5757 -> 1.05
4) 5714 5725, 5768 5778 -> 1.04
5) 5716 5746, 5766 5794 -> 0.96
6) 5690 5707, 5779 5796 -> 1.00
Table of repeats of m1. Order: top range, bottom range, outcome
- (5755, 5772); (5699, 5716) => 1.09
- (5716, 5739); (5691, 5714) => 1.09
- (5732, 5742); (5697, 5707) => 1.08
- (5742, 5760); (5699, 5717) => 1.12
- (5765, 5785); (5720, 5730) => 1.02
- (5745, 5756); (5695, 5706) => 1.09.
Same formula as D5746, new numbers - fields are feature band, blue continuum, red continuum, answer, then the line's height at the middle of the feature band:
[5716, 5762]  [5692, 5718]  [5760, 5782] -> -2.5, 19.3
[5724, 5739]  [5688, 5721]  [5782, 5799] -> -1.3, 19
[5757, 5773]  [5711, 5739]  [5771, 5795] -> -0.2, 19.6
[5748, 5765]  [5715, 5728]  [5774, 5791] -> -0.5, 19.4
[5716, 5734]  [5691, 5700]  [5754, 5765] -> -0.8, 19.4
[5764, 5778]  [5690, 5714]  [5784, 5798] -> -0.7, 19.1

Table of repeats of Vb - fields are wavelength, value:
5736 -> 20.8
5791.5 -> 18.82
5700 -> 19.38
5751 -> 20.53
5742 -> 18.98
